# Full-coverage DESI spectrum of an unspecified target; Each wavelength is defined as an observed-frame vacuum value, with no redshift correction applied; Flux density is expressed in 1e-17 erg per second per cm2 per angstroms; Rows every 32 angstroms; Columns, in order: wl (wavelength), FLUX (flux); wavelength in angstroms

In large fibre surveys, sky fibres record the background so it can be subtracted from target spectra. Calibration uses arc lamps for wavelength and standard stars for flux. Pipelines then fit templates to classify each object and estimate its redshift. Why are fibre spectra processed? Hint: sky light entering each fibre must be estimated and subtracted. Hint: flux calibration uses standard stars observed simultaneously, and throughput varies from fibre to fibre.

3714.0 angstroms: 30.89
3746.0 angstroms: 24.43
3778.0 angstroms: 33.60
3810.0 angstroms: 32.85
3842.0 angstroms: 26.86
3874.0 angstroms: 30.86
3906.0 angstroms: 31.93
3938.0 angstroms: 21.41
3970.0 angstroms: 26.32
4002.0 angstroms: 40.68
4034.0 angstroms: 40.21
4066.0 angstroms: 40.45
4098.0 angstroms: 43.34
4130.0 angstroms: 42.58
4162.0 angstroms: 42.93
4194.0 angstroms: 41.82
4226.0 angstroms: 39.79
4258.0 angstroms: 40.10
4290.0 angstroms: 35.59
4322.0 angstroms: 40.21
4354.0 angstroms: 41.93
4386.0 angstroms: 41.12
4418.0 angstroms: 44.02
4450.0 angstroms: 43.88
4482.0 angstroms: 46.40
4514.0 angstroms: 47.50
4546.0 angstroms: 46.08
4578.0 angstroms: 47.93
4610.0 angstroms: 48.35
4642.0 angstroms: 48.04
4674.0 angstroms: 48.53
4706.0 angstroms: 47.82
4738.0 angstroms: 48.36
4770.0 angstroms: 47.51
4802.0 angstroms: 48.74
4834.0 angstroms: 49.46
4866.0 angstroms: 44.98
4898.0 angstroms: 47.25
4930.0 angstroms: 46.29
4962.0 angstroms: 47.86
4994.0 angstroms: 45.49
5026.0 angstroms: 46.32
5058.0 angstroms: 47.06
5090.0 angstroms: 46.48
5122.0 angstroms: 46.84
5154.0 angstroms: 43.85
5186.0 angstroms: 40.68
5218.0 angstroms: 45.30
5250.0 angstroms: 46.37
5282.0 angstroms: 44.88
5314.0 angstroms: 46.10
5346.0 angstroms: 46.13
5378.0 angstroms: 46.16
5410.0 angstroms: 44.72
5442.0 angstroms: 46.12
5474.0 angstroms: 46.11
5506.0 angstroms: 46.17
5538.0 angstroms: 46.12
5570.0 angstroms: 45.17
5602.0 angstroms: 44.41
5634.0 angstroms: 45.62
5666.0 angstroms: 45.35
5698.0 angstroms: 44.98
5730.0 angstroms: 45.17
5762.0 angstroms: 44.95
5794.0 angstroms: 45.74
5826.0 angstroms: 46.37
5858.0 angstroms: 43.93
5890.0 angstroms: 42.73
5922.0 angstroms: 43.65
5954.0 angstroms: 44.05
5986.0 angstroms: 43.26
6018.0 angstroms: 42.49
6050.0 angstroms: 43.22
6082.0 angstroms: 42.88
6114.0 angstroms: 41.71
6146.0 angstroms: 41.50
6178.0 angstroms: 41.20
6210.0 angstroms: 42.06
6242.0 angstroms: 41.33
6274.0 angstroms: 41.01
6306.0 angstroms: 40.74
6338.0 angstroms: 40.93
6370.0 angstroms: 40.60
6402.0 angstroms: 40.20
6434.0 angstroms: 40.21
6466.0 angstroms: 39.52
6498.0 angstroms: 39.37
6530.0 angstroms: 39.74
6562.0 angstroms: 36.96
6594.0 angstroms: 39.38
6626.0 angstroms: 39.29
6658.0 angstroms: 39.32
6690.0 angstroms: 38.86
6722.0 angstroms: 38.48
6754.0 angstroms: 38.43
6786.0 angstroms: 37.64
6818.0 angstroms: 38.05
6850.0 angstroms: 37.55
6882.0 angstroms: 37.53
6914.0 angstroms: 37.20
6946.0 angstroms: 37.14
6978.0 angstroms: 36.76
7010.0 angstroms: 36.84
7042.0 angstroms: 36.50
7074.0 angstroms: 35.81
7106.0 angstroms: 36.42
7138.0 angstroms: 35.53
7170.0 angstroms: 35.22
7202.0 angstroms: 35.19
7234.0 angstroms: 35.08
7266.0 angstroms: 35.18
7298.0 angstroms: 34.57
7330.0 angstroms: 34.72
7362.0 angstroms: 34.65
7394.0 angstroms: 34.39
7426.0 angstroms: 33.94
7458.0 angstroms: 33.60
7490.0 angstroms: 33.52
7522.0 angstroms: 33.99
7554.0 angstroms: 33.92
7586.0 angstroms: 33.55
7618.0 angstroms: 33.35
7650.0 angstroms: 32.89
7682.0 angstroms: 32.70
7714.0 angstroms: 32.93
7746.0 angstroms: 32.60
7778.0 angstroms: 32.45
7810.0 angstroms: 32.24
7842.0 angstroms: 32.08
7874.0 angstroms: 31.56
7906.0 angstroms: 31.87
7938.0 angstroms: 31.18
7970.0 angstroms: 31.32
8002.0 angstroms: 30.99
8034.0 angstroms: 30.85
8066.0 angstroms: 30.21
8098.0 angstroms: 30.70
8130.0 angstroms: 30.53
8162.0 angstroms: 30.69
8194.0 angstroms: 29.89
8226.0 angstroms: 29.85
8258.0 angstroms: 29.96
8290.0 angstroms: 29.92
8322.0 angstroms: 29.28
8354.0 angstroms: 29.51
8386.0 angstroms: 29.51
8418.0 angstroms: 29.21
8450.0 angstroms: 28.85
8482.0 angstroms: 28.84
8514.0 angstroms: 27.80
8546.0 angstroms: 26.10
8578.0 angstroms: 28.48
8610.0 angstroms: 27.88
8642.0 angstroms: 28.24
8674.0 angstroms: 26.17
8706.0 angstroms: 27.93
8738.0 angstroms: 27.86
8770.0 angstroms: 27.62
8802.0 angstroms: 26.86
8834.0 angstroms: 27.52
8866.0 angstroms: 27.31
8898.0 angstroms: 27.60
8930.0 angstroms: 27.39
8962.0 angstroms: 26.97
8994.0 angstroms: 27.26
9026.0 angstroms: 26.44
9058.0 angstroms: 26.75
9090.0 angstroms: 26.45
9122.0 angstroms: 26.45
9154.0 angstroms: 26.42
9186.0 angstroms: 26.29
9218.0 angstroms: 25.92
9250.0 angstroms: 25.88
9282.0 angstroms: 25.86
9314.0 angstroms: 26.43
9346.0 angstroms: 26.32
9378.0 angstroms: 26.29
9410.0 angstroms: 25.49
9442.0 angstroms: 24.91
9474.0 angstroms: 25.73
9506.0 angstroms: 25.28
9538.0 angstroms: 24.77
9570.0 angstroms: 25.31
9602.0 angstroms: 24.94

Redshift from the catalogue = 0.00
